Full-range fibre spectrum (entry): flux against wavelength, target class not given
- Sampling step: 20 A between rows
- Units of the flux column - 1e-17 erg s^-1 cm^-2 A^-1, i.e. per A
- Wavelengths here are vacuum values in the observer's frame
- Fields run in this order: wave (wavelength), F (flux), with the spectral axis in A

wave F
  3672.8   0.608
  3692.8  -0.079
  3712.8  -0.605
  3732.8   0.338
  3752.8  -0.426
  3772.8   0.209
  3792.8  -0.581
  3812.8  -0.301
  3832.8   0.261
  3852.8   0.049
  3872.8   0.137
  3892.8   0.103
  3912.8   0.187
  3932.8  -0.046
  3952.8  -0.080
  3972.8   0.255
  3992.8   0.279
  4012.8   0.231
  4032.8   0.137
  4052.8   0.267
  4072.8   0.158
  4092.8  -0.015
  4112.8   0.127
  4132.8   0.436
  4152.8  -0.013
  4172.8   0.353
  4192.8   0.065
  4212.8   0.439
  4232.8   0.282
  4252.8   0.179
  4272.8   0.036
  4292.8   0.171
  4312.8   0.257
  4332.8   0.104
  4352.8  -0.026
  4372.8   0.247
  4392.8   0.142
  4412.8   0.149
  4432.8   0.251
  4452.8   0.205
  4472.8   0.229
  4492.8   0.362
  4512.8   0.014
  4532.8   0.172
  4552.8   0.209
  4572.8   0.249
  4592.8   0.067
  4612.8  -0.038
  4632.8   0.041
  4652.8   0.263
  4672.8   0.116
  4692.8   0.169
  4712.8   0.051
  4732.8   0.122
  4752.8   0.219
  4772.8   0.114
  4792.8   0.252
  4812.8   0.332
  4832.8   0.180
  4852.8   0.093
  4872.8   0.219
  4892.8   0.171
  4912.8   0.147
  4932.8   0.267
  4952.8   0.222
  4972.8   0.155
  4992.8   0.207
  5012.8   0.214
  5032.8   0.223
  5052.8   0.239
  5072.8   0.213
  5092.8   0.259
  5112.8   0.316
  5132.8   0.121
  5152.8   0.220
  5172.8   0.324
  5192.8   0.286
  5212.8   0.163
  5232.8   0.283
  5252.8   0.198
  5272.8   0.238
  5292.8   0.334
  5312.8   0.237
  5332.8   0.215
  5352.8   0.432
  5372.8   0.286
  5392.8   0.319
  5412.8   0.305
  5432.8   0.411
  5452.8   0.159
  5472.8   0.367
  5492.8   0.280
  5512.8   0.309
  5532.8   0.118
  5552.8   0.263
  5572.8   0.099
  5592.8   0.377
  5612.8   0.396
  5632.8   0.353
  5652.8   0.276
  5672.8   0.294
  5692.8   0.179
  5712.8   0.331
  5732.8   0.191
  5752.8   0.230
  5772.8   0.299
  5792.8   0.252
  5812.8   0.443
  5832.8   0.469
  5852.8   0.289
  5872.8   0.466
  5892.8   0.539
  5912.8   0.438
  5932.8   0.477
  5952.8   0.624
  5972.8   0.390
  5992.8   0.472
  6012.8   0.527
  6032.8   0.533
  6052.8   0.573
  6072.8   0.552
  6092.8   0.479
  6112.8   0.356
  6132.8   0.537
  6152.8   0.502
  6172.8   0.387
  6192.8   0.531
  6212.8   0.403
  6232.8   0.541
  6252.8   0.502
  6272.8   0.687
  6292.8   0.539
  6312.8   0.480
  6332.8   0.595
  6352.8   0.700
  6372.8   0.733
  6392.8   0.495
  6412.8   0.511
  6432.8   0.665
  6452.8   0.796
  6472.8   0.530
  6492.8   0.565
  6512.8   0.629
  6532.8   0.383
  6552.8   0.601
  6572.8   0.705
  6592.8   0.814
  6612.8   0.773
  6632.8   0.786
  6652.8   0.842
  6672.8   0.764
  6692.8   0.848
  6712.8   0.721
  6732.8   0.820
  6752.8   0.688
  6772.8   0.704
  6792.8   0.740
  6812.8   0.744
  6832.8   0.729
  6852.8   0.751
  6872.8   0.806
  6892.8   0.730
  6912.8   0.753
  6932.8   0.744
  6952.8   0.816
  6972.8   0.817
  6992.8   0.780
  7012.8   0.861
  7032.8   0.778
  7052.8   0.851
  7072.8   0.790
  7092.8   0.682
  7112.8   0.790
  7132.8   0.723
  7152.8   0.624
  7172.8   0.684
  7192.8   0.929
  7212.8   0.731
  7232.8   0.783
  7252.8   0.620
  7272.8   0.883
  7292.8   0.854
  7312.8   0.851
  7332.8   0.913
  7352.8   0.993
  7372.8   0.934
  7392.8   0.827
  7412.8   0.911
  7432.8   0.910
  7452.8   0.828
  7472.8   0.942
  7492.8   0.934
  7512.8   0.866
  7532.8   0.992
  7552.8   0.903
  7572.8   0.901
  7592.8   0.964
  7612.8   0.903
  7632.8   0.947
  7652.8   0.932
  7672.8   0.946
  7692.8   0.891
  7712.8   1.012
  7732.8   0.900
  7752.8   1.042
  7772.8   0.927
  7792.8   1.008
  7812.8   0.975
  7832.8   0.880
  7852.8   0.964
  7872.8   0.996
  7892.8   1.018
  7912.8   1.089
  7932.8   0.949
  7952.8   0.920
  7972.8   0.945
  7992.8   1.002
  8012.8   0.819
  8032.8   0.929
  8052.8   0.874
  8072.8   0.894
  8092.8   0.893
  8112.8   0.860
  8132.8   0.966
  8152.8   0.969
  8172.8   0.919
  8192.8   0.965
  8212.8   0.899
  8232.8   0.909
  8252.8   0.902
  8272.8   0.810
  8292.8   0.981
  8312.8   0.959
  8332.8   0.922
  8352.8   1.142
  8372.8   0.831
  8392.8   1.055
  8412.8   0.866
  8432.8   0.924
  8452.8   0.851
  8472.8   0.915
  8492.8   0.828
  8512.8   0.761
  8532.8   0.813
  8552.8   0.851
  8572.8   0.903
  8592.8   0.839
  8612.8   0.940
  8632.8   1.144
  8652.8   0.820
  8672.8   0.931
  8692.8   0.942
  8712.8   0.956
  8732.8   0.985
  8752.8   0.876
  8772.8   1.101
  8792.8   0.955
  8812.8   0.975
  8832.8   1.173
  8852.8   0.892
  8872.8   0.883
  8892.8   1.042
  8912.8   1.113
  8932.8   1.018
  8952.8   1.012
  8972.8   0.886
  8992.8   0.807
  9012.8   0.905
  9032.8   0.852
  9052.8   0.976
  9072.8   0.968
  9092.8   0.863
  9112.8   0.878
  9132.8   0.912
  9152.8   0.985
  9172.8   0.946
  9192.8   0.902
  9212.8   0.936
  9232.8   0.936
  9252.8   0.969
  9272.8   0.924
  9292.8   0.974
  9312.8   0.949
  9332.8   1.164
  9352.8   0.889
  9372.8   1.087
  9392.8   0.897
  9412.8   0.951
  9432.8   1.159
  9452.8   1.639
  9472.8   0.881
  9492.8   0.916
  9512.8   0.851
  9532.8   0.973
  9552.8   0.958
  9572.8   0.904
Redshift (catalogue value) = 0.65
